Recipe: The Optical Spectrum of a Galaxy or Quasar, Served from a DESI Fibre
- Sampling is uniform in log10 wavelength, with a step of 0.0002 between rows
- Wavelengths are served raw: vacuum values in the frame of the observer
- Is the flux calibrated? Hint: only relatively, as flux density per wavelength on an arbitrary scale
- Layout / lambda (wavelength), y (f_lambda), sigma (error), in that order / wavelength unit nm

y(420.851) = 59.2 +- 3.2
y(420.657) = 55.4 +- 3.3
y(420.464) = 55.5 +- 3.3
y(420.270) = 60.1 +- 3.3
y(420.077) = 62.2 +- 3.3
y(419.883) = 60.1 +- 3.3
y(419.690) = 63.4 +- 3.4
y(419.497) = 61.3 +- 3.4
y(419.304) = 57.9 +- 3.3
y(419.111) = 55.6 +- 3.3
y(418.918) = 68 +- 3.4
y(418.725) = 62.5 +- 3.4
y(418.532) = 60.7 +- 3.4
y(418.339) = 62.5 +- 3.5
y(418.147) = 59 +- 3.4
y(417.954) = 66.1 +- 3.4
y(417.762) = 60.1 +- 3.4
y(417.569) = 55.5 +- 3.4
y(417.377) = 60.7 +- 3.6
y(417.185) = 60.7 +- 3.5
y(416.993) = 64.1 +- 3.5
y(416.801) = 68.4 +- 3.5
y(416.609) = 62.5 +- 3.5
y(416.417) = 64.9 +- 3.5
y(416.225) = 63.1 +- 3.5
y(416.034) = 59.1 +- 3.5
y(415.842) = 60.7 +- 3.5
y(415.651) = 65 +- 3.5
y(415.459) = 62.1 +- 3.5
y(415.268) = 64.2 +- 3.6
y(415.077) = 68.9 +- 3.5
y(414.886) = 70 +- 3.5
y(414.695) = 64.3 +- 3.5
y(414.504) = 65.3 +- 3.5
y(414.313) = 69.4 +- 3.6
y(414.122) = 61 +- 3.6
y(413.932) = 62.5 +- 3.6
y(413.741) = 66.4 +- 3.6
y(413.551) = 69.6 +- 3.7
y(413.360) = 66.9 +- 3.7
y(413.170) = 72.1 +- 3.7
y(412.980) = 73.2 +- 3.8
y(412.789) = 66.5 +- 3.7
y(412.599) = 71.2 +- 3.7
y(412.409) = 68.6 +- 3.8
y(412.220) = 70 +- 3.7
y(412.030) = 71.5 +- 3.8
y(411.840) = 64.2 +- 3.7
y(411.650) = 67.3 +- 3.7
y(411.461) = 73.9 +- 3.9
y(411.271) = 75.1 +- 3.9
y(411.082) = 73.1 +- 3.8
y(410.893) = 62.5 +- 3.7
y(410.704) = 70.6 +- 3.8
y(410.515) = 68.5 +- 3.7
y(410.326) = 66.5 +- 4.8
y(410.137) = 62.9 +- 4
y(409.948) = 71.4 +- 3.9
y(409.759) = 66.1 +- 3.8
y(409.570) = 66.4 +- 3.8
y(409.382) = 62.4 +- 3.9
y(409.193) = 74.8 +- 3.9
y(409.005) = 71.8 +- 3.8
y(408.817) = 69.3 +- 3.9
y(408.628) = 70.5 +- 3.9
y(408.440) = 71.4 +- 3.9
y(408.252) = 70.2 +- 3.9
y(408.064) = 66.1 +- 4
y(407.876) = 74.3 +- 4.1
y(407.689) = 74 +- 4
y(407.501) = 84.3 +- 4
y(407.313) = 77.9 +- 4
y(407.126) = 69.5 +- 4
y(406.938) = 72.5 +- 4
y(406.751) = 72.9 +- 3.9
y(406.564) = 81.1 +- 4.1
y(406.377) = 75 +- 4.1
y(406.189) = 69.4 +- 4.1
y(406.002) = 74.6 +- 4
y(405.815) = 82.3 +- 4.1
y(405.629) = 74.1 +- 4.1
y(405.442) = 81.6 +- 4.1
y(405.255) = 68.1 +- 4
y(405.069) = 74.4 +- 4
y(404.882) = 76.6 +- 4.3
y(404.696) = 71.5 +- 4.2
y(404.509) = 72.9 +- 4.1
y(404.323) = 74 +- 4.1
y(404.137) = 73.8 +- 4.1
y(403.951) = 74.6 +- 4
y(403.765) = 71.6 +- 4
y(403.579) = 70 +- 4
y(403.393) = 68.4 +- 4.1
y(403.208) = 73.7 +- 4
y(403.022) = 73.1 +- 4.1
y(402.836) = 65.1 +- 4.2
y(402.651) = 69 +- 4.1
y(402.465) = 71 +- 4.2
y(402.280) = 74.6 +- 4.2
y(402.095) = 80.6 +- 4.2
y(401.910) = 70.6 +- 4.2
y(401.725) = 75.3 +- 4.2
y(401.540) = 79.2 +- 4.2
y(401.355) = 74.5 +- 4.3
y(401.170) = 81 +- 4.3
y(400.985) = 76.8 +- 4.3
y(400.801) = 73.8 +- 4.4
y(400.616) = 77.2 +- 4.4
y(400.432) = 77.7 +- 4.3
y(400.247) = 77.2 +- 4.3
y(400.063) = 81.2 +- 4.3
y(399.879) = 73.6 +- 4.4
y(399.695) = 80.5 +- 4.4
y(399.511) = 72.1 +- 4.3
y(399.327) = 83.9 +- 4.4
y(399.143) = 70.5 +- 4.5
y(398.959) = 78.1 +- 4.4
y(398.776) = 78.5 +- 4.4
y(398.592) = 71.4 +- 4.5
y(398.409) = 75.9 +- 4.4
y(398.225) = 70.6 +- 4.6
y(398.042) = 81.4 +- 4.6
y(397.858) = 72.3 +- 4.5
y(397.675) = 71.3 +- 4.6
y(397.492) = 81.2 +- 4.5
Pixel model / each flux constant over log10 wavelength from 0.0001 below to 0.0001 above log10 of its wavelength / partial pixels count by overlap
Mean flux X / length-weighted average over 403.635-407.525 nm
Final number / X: 74.7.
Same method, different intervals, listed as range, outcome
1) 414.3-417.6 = 63.9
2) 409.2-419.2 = 65.7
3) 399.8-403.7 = 74.4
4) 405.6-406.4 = 75.2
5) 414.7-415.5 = 66.4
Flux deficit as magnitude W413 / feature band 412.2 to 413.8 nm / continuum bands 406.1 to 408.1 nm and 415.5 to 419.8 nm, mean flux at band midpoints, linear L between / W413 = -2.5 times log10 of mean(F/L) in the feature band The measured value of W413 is -0.032 mag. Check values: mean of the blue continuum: 74.5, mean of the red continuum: 61.9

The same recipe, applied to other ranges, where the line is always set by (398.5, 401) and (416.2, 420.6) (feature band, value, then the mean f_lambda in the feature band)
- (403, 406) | -0.017 mag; 73.9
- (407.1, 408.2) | -0.065 mag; 74.5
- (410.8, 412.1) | -0.040 mag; 69.6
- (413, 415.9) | -0.025 mag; 66.2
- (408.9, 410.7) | 0.007 mag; 68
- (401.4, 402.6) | -0.002 mag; 75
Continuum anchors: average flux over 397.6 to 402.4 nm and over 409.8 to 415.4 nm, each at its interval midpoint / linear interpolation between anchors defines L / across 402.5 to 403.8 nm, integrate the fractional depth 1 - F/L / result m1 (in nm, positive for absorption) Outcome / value 0.07 nm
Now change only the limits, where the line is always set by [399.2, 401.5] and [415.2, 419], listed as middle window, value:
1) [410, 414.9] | -0.12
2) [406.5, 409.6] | -0.08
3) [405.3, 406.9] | -0.08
